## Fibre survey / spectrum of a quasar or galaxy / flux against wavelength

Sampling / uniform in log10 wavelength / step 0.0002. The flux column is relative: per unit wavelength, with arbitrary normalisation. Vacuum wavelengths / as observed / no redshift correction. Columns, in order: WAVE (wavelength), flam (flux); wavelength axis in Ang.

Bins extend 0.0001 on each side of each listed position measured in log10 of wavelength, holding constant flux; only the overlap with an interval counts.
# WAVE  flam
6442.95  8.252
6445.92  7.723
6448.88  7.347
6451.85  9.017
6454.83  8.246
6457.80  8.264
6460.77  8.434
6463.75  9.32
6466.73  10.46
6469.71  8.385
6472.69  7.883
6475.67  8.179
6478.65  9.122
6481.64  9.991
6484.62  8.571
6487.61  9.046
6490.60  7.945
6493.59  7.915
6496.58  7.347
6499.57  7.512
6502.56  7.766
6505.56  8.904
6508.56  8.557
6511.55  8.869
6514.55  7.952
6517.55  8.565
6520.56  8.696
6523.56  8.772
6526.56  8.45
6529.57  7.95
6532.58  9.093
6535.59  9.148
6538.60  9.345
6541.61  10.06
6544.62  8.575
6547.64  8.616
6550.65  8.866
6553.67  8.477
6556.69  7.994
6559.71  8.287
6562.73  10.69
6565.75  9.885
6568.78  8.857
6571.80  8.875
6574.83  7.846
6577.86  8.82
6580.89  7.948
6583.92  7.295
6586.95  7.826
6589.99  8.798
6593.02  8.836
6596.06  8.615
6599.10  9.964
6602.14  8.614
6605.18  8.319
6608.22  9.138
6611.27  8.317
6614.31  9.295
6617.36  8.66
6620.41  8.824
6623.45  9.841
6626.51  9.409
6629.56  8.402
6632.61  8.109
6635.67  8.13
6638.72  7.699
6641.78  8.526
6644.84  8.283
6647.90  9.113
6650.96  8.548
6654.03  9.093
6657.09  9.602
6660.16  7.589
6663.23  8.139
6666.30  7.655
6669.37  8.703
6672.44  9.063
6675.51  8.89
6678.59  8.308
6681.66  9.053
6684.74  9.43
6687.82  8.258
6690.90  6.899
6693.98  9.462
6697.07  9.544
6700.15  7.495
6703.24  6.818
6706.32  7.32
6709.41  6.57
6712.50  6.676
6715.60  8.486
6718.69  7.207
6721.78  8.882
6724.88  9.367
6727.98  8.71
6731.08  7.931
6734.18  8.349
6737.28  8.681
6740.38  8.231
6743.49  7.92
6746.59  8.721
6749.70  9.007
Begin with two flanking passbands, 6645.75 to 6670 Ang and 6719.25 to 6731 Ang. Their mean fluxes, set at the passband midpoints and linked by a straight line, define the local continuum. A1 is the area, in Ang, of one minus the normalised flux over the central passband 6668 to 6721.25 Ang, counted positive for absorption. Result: 3.0 Ang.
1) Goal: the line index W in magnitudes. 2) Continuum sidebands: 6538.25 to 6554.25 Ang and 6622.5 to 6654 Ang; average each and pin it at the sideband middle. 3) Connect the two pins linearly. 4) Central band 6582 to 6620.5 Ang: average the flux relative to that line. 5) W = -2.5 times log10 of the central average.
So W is 0.015 mag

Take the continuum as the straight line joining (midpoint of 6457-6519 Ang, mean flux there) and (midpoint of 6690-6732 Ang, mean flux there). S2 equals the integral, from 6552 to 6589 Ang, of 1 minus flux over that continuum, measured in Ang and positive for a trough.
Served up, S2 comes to -1.1 Ang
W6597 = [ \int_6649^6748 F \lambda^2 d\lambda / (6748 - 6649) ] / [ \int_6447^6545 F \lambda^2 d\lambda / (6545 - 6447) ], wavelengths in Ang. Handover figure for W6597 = 1.0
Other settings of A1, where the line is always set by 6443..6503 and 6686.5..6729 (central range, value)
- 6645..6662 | -1.39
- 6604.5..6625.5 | -2.06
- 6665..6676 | -0.72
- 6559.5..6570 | -1.70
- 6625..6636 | -0.59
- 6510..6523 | -0.30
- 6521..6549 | -1.94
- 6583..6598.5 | -0.40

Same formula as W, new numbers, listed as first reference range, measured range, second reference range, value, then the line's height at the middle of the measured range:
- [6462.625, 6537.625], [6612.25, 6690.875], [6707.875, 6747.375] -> -0.045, 8.27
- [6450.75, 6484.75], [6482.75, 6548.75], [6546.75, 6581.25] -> 0.034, 8.81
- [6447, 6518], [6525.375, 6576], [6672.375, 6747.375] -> -0.061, 8.4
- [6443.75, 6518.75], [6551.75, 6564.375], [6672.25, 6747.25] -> -0.063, 8.38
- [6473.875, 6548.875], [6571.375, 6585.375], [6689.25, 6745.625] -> 0.041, 8.41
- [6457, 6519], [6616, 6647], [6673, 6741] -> -0.035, 8.33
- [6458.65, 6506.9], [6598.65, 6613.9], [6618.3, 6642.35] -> -0.027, 8.61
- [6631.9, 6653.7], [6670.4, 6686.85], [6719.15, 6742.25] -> -0.060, 8.44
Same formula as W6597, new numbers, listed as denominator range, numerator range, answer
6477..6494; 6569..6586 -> 0.96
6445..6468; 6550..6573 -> 1.08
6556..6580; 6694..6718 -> 0.90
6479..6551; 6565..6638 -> 1.03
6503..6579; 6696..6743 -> 0.96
